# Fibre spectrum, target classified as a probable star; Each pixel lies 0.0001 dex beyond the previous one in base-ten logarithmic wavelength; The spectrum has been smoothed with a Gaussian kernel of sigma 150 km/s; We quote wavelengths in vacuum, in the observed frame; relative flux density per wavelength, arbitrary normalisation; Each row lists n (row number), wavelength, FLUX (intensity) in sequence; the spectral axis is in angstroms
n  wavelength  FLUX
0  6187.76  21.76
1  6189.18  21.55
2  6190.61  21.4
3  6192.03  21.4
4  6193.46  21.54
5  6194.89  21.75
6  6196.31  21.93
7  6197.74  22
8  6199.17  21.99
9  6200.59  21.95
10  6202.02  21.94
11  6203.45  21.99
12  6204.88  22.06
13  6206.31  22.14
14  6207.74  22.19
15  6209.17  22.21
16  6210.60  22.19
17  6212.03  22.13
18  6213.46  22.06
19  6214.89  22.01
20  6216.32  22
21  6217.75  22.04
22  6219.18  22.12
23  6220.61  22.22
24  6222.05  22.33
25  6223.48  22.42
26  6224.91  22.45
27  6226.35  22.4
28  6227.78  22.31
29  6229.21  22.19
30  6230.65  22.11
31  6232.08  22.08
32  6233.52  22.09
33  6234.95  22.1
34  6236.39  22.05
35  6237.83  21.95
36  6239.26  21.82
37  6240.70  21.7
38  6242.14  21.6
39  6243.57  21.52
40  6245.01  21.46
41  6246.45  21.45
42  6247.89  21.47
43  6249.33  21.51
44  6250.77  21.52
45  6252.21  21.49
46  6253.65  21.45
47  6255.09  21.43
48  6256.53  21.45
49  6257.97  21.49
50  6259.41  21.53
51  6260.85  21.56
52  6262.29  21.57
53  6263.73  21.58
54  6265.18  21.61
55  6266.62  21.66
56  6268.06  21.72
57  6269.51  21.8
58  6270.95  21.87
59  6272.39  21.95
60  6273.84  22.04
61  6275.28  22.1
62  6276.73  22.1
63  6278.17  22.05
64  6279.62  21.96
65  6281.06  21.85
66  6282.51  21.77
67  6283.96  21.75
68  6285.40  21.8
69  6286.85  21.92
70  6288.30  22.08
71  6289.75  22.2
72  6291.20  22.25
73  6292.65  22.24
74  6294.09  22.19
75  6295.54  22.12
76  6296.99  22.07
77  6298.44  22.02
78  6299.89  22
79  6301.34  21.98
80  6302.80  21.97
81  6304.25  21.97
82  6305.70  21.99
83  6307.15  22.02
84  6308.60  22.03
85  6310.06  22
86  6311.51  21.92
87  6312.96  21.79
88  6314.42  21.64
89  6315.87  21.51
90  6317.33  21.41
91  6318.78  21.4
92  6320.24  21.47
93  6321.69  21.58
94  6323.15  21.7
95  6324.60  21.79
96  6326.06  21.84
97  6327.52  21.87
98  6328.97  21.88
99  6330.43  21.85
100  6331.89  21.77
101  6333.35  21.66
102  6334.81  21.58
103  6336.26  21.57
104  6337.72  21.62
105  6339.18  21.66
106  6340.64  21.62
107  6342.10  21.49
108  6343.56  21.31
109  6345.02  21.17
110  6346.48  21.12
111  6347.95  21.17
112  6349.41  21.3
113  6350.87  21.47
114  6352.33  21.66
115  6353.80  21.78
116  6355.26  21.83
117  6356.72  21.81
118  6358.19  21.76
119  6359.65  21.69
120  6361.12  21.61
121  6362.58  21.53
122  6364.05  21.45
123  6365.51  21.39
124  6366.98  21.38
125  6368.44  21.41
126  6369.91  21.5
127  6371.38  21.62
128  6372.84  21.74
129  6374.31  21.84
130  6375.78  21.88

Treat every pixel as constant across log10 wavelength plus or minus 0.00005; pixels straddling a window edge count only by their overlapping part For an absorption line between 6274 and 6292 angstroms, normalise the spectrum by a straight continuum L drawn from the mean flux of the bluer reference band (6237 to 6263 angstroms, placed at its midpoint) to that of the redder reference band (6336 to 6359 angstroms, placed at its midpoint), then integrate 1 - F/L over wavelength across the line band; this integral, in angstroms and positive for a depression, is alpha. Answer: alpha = -0.37 angstroms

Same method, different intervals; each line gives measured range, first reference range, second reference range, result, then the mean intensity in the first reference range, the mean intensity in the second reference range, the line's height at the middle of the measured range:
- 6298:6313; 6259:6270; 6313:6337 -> -0.2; 21.6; 21.7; 21.6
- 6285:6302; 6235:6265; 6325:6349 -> -0.4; 21.6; 21.6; 21.6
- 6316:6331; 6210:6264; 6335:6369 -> 0.0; 21.9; 21.5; 21.6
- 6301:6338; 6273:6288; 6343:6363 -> -0.1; 21.9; 21.5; 21.7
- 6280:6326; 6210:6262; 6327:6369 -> -0.4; 21.9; 21.6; 21.7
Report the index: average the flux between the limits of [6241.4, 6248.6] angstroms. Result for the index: 21.5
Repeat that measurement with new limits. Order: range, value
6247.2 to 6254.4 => 21.5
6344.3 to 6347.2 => 21.2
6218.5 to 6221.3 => 22.2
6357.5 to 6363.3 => 21.7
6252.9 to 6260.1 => 21.5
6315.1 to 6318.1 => 21.5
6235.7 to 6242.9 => 21.8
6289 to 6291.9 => 22.2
